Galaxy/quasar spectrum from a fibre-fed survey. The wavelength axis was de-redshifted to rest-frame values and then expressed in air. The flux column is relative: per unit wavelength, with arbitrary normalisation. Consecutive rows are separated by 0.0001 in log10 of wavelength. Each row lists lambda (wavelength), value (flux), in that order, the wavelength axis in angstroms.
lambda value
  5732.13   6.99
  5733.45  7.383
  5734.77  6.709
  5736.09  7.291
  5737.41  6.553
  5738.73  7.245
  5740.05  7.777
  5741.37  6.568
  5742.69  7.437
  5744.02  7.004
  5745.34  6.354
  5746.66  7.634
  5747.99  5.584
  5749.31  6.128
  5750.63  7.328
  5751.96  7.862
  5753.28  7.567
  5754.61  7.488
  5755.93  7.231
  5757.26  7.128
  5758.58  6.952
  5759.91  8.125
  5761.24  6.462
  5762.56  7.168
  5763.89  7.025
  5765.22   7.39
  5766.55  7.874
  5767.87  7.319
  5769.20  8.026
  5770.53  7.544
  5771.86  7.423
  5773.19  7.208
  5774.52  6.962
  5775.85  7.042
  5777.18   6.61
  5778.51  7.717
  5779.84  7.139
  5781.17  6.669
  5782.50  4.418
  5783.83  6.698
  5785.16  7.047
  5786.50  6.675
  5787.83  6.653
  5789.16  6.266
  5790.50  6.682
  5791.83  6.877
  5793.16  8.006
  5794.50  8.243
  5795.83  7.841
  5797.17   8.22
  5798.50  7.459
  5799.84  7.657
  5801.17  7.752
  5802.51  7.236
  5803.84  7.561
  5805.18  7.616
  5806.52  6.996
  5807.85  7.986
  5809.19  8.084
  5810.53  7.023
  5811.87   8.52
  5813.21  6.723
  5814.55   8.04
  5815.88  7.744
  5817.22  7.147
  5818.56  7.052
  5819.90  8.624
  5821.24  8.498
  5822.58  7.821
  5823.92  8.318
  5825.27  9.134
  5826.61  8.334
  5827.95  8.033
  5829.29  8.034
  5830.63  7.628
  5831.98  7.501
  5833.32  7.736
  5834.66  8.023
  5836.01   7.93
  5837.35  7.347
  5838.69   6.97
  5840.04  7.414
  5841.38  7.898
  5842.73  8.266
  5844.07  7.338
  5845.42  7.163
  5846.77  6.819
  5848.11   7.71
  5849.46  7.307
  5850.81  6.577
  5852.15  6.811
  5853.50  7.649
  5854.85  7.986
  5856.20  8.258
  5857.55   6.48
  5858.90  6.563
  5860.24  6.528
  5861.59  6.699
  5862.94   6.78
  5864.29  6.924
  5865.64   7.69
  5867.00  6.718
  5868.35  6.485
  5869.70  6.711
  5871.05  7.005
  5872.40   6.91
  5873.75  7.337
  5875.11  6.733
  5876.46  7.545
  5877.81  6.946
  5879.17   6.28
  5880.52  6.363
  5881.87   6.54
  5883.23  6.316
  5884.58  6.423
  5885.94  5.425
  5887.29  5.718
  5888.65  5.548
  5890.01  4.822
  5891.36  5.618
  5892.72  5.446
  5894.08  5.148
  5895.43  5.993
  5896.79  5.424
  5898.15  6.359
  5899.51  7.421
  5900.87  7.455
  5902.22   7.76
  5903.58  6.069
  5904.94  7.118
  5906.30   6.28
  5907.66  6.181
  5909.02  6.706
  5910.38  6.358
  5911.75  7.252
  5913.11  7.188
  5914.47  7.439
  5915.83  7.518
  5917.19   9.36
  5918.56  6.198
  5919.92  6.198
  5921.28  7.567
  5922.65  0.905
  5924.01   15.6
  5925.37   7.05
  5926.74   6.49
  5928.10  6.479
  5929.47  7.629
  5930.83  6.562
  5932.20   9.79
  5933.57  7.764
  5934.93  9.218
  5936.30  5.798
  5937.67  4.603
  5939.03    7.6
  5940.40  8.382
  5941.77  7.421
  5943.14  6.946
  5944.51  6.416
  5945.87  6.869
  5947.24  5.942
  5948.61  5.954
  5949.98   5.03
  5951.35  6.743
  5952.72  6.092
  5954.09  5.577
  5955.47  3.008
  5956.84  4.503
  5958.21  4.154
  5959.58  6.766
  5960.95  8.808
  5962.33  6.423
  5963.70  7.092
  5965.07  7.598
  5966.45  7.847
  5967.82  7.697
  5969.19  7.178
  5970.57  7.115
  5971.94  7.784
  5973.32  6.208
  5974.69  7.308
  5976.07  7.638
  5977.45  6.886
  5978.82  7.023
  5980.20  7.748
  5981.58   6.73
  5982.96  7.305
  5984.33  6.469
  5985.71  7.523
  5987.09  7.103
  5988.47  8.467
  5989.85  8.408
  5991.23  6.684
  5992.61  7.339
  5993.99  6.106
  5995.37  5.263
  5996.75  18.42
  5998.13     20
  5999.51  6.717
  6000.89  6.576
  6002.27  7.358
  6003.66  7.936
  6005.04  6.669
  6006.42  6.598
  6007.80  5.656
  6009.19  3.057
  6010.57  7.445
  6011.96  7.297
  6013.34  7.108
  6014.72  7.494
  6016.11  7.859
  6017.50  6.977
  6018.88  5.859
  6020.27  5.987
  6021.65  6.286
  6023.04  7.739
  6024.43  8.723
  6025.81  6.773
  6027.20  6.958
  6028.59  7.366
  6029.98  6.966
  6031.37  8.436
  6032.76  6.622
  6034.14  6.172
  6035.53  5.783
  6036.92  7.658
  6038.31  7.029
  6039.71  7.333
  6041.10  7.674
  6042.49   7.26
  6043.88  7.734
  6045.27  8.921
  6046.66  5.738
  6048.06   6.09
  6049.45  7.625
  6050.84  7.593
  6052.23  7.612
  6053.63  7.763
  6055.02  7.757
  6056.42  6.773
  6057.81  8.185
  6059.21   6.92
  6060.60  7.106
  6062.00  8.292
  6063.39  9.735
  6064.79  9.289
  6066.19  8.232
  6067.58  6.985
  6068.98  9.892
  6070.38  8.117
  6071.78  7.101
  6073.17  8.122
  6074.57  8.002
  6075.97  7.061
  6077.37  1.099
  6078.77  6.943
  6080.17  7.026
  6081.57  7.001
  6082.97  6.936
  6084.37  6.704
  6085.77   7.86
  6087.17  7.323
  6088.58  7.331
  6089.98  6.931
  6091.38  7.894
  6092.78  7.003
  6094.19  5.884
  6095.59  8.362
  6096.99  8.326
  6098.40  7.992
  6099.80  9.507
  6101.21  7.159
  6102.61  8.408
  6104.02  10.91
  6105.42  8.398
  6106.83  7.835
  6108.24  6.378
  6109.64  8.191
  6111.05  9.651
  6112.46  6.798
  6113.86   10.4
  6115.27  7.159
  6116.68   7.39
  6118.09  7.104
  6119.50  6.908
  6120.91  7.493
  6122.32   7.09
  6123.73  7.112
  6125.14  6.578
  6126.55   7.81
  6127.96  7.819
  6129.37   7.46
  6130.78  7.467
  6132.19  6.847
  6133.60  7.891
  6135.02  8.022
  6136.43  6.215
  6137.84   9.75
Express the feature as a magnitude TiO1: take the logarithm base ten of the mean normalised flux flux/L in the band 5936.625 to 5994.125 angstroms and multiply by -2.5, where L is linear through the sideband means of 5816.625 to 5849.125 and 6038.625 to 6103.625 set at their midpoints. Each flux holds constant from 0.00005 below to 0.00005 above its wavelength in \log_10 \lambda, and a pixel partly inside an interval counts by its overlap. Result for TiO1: 0.13 mag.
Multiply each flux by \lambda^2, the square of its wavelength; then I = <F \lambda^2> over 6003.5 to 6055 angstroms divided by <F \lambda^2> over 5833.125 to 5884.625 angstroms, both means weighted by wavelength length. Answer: 1.05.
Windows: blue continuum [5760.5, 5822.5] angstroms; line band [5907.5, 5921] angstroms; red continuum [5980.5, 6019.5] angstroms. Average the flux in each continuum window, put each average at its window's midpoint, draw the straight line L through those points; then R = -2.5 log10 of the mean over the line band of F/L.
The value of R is 0.07 mag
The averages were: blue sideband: 7.33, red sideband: 7.73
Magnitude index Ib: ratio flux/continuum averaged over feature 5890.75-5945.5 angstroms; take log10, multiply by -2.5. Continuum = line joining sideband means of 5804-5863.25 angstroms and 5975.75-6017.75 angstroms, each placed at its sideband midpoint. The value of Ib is 0.10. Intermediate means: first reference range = 7.57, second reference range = 7.74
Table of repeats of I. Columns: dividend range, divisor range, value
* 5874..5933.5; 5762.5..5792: 1.01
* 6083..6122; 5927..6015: 1.13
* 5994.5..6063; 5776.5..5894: 1.12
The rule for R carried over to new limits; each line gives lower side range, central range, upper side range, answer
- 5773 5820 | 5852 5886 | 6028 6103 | 0.07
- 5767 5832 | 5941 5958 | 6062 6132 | 0.28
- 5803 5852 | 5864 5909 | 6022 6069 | 0.18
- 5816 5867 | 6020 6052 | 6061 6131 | 0.07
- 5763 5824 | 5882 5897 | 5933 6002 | 0.28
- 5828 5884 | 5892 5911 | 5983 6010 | 0.16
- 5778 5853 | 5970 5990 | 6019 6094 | 0.01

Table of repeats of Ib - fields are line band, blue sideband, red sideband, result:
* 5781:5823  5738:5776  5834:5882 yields -0.03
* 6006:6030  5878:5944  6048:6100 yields 0.07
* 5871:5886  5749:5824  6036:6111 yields 0.11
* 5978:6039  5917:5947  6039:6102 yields -0.02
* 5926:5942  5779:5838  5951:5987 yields -0.06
